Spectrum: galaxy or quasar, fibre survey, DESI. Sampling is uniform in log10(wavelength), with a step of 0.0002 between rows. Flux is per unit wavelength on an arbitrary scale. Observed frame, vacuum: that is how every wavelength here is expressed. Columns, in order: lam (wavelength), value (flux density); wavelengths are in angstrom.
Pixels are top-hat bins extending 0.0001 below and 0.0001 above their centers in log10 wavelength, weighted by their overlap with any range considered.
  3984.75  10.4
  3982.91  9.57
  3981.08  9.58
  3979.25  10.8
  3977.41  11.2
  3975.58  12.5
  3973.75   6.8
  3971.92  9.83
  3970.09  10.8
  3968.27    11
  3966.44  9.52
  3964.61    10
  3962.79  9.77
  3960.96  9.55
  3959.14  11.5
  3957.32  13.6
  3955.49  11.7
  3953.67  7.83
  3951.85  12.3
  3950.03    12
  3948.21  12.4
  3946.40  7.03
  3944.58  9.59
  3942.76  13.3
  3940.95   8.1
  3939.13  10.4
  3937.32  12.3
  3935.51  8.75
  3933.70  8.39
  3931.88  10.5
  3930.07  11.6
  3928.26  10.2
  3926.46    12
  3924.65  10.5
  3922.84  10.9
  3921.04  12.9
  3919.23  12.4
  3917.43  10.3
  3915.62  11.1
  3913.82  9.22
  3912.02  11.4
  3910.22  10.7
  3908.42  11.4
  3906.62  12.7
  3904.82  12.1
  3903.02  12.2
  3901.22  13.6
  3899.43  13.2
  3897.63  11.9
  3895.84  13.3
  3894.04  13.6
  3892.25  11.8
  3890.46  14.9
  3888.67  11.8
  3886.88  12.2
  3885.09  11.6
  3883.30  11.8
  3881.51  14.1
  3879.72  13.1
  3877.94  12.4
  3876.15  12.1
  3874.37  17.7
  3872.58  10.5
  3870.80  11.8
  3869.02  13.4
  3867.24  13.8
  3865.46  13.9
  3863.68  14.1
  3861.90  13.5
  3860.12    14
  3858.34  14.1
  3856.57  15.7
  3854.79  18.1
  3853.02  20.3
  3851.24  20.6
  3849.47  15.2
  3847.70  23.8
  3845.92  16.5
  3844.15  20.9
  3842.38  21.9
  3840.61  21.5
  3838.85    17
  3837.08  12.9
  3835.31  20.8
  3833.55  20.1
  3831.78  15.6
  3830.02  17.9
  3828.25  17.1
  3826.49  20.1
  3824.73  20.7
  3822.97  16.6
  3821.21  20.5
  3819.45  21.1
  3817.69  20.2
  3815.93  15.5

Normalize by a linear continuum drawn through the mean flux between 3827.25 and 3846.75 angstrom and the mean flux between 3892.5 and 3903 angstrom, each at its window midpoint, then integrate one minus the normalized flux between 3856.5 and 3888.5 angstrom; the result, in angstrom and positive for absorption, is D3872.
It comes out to 4.2 angstrom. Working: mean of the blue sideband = 18.4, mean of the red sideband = 13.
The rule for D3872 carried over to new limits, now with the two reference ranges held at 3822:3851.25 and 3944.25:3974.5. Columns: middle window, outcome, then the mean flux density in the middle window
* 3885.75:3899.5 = 1.94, 12.8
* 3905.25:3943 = 5.50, 10.9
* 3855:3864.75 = 1.49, 14.5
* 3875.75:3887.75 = 2.42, 12.5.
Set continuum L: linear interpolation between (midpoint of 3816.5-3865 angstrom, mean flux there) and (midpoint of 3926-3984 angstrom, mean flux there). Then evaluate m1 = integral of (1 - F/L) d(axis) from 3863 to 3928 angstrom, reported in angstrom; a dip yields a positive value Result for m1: 9.2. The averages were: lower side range 18.1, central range 12.4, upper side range 10.4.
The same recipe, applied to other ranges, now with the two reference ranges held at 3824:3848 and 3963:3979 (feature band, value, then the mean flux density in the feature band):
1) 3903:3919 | 3.25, 11.2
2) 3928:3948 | 3.64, 10.1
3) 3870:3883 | 2.59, 13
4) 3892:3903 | 1.50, 12.9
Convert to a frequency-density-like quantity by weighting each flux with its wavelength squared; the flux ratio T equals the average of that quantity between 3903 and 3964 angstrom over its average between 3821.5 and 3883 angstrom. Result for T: 0.69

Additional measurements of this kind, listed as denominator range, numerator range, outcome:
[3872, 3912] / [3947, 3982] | 0.87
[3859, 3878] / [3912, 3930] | 0.85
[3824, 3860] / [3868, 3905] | 0.71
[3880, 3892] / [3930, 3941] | 0.81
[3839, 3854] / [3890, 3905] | 0.67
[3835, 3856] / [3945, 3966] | 0.59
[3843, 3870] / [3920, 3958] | 0.68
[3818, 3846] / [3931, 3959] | 0.59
